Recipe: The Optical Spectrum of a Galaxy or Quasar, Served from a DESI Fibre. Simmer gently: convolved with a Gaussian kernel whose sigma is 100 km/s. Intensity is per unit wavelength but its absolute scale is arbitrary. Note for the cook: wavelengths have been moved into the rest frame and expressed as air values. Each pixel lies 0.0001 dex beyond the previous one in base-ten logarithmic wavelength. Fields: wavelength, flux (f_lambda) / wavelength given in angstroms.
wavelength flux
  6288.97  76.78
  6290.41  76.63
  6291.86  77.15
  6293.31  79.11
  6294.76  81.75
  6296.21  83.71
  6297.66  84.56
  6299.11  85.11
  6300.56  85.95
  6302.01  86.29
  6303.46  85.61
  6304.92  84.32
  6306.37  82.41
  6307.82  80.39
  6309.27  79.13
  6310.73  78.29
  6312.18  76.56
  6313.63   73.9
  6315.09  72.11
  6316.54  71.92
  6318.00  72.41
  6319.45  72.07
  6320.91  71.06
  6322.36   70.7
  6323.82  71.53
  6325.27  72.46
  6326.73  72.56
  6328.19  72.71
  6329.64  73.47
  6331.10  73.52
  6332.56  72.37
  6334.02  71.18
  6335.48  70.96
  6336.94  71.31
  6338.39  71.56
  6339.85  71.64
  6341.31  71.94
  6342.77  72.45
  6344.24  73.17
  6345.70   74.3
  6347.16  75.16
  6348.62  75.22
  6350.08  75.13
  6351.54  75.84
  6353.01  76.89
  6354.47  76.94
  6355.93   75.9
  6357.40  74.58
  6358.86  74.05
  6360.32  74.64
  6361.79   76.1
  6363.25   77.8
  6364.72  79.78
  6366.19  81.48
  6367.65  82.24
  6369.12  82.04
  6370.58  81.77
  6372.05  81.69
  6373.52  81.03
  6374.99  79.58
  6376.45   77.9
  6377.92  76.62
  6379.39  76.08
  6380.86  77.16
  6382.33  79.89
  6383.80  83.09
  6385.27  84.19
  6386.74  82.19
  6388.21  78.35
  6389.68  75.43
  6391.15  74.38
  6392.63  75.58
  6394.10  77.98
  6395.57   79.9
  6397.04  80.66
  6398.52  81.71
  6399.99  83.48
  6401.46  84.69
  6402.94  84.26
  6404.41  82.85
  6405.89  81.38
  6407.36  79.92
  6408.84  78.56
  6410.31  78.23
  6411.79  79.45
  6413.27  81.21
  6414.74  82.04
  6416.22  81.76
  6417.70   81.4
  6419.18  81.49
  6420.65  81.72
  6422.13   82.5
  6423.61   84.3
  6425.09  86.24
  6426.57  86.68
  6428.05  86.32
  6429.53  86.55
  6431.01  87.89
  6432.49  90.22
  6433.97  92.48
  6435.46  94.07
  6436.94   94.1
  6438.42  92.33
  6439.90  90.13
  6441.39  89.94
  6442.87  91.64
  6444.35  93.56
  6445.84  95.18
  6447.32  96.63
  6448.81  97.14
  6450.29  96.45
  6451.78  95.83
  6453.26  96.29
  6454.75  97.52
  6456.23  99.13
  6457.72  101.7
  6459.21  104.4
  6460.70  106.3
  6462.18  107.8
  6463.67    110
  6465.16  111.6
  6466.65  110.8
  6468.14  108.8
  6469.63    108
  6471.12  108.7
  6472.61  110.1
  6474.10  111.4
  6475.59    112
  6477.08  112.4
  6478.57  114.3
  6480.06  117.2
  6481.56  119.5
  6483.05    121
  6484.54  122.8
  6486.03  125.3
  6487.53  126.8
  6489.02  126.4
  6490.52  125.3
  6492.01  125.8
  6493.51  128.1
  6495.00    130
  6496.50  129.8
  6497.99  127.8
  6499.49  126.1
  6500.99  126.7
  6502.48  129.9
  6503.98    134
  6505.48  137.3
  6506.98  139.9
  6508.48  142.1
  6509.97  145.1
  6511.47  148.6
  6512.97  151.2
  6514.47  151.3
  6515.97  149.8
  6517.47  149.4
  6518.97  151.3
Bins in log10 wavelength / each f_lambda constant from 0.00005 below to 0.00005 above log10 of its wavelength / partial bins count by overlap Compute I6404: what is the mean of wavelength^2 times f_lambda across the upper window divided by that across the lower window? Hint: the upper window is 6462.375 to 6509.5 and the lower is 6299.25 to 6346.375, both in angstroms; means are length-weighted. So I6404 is 1.71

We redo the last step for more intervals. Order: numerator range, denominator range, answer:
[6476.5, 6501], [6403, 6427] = 1.55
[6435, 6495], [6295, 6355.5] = 1.49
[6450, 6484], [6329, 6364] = 1.52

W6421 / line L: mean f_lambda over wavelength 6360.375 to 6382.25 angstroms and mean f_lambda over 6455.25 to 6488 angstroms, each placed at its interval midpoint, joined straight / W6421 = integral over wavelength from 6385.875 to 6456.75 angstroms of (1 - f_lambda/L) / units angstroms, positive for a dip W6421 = 7.1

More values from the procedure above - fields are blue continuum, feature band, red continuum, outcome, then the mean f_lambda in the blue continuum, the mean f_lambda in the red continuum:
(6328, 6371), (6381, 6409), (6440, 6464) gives 1.6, 75.2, 98.3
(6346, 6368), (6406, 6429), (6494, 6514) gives 4.3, 76.7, 136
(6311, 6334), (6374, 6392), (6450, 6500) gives 2.1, 72.7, 114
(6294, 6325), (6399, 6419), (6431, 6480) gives 2.7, 78.5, 101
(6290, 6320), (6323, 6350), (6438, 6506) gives 4.1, 79.6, 112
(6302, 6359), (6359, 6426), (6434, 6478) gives 5.7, 74.7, 101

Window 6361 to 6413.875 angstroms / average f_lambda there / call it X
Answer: 79.9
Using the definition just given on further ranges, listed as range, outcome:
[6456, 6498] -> 116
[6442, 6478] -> 104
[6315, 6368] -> 74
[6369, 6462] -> 86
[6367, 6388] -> 80.3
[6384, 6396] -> 78.7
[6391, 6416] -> 80.5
